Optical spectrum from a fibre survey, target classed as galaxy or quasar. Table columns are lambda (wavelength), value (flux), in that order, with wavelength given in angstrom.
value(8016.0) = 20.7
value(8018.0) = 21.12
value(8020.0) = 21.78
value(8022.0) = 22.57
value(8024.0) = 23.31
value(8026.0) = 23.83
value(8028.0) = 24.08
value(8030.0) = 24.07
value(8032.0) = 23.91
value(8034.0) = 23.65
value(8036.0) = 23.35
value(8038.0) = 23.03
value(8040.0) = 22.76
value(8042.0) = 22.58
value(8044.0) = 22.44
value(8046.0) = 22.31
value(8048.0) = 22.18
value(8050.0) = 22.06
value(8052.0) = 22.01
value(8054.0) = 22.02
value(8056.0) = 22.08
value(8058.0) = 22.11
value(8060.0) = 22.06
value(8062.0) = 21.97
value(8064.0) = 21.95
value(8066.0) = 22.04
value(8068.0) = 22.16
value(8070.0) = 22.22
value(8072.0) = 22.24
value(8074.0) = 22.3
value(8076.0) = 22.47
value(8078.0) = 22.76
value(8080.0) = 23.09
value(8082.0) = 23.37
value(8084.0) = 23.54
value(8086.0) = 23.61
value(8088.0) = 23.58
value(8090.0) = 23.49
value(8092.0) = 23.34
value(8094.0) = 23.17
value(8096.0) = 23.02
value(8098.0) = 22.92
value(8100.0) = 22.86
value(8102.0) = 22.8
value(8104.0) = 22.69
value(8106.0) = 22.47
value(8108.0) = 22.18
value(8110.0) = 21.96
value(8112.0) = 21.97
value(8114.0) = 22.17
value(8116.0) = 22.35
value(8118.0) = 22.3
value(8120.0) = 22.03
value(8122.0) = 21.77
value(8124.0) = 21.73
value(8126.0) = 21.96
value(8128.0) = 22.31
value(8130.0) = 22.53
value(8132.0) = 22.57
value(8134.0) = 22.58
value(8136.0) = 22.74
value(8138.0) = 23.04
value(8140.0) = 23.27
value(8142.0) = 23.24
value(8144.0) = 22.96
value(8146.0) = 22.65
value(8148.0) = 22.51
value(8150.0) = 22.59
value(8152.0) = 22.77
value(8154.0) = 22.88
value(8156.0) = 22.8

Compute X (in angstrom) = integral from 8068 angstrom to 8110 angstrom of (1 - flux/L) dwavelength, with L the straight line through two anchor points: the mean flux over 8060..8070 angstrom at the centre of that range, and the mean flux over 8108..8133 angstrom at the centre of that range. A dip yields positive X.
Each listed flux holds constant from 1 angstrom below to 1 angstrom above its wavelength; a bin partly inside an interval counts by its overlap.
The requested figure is -1.5 angstrom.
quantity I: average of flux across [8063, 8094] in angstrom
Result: 22.8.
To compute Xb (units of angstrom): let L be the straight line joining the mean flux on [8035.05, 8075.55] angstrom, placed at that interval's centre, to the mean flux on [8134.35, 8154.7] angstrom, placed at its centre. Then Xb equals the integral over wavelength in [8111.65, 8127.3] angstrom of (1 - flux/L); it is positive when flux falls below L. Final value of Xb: 0.5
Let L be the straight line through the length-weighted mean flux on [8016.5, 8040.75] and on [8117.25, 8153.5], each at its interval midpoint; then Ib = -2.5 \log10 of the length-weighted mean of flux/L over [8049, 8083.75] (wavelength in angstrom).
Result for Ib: 0.03 mag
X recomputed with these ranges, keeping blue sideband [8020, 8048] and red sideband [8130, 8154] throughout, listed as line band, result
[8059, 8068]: 0.4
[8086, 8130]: 0.7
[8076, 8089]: -0.2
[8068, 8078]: 0.3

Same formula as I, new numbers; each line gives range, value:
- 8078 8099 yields 23.3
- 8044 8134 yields 22.5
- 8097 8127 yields 22.3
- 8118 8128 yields 22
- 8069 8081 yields 22.5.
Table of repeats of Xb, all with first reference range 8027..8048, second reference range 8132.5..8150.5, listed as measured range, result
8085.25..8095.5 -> -0.2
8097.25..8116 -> 0.4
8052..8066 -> 0.6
